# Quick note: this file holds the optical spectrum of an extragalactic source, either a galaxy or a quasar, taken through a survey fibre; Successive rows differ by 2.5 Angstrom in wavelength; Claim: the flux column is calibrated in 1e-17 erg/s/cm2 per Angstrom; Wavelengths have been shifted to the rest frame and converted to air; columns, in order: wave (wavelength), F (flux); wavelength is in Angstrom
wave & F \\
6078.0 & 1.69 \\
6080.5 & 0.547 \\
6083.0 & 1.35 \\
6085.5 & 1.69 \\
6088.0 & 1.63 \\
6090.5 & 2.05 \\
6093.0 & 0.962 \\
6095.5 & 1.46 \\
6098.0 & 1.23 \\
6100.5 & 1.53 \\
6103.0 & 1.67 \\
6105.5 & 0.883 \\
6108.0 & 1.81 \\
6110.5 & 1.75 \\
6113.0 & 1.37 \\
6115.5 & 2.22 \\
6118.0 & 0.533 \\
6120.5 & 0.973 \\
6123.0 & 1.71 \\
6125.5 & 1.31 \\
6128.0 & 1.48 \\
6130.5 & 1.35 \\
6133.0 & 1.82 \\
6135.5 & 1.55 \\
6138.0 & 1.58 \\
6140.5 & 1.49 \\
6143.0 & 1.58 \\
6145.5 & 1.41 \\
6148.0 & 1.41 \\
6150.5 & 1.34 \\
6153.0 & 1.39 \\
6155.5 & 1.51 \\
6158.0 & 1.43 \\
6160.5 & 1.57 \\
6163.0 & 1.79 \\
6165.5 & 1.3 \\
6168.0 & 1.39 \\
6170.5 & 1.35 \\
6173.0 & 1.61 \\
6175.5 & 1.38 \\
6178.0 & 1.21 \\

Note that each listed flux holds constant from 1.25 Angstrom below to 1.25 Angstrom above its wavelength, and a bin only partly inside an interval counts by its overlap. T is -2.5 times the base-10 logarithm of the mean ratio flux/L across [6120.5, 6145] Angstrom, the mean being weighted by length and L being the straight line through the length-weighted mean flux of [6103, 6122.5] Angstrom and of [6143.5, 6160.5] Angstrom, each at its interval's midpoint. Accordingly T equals -0.069 mag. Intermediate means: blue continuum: 1.4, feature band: 1.51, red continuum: 1.43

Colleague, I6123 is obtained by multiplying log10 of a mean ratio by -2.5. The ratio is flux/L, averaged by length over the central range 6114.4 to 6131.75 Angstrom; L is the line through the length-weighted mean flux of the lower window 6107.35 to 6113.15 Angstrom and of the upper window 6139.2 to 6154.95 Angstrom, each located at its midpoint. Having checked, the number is 0.173 mag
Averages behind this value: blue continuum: 1.68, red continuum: 1.44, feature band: 1.36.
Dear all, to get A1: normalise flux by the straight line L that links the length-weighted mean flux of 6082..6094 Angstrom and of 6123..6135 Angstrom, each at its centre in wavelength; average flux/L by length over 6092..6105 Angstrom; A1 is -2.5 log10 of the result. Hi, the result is 0.14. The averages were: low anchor 1.55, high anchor 1.52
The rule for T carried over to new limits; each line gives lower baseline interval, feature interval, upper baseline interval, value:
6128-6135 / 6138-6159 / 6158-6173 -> 0.05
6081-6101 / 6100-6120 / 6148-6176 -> 0.00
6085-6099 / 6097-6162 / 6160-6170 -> 0.03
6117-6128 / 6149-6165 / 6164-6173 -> -0.11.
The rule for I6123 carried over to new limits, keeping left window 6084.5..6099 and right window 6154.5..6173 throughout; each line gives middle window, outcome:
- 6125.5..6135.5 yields -0.018 mag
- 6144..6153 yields 0.073 mag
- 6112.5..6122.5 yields 0.155 mag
